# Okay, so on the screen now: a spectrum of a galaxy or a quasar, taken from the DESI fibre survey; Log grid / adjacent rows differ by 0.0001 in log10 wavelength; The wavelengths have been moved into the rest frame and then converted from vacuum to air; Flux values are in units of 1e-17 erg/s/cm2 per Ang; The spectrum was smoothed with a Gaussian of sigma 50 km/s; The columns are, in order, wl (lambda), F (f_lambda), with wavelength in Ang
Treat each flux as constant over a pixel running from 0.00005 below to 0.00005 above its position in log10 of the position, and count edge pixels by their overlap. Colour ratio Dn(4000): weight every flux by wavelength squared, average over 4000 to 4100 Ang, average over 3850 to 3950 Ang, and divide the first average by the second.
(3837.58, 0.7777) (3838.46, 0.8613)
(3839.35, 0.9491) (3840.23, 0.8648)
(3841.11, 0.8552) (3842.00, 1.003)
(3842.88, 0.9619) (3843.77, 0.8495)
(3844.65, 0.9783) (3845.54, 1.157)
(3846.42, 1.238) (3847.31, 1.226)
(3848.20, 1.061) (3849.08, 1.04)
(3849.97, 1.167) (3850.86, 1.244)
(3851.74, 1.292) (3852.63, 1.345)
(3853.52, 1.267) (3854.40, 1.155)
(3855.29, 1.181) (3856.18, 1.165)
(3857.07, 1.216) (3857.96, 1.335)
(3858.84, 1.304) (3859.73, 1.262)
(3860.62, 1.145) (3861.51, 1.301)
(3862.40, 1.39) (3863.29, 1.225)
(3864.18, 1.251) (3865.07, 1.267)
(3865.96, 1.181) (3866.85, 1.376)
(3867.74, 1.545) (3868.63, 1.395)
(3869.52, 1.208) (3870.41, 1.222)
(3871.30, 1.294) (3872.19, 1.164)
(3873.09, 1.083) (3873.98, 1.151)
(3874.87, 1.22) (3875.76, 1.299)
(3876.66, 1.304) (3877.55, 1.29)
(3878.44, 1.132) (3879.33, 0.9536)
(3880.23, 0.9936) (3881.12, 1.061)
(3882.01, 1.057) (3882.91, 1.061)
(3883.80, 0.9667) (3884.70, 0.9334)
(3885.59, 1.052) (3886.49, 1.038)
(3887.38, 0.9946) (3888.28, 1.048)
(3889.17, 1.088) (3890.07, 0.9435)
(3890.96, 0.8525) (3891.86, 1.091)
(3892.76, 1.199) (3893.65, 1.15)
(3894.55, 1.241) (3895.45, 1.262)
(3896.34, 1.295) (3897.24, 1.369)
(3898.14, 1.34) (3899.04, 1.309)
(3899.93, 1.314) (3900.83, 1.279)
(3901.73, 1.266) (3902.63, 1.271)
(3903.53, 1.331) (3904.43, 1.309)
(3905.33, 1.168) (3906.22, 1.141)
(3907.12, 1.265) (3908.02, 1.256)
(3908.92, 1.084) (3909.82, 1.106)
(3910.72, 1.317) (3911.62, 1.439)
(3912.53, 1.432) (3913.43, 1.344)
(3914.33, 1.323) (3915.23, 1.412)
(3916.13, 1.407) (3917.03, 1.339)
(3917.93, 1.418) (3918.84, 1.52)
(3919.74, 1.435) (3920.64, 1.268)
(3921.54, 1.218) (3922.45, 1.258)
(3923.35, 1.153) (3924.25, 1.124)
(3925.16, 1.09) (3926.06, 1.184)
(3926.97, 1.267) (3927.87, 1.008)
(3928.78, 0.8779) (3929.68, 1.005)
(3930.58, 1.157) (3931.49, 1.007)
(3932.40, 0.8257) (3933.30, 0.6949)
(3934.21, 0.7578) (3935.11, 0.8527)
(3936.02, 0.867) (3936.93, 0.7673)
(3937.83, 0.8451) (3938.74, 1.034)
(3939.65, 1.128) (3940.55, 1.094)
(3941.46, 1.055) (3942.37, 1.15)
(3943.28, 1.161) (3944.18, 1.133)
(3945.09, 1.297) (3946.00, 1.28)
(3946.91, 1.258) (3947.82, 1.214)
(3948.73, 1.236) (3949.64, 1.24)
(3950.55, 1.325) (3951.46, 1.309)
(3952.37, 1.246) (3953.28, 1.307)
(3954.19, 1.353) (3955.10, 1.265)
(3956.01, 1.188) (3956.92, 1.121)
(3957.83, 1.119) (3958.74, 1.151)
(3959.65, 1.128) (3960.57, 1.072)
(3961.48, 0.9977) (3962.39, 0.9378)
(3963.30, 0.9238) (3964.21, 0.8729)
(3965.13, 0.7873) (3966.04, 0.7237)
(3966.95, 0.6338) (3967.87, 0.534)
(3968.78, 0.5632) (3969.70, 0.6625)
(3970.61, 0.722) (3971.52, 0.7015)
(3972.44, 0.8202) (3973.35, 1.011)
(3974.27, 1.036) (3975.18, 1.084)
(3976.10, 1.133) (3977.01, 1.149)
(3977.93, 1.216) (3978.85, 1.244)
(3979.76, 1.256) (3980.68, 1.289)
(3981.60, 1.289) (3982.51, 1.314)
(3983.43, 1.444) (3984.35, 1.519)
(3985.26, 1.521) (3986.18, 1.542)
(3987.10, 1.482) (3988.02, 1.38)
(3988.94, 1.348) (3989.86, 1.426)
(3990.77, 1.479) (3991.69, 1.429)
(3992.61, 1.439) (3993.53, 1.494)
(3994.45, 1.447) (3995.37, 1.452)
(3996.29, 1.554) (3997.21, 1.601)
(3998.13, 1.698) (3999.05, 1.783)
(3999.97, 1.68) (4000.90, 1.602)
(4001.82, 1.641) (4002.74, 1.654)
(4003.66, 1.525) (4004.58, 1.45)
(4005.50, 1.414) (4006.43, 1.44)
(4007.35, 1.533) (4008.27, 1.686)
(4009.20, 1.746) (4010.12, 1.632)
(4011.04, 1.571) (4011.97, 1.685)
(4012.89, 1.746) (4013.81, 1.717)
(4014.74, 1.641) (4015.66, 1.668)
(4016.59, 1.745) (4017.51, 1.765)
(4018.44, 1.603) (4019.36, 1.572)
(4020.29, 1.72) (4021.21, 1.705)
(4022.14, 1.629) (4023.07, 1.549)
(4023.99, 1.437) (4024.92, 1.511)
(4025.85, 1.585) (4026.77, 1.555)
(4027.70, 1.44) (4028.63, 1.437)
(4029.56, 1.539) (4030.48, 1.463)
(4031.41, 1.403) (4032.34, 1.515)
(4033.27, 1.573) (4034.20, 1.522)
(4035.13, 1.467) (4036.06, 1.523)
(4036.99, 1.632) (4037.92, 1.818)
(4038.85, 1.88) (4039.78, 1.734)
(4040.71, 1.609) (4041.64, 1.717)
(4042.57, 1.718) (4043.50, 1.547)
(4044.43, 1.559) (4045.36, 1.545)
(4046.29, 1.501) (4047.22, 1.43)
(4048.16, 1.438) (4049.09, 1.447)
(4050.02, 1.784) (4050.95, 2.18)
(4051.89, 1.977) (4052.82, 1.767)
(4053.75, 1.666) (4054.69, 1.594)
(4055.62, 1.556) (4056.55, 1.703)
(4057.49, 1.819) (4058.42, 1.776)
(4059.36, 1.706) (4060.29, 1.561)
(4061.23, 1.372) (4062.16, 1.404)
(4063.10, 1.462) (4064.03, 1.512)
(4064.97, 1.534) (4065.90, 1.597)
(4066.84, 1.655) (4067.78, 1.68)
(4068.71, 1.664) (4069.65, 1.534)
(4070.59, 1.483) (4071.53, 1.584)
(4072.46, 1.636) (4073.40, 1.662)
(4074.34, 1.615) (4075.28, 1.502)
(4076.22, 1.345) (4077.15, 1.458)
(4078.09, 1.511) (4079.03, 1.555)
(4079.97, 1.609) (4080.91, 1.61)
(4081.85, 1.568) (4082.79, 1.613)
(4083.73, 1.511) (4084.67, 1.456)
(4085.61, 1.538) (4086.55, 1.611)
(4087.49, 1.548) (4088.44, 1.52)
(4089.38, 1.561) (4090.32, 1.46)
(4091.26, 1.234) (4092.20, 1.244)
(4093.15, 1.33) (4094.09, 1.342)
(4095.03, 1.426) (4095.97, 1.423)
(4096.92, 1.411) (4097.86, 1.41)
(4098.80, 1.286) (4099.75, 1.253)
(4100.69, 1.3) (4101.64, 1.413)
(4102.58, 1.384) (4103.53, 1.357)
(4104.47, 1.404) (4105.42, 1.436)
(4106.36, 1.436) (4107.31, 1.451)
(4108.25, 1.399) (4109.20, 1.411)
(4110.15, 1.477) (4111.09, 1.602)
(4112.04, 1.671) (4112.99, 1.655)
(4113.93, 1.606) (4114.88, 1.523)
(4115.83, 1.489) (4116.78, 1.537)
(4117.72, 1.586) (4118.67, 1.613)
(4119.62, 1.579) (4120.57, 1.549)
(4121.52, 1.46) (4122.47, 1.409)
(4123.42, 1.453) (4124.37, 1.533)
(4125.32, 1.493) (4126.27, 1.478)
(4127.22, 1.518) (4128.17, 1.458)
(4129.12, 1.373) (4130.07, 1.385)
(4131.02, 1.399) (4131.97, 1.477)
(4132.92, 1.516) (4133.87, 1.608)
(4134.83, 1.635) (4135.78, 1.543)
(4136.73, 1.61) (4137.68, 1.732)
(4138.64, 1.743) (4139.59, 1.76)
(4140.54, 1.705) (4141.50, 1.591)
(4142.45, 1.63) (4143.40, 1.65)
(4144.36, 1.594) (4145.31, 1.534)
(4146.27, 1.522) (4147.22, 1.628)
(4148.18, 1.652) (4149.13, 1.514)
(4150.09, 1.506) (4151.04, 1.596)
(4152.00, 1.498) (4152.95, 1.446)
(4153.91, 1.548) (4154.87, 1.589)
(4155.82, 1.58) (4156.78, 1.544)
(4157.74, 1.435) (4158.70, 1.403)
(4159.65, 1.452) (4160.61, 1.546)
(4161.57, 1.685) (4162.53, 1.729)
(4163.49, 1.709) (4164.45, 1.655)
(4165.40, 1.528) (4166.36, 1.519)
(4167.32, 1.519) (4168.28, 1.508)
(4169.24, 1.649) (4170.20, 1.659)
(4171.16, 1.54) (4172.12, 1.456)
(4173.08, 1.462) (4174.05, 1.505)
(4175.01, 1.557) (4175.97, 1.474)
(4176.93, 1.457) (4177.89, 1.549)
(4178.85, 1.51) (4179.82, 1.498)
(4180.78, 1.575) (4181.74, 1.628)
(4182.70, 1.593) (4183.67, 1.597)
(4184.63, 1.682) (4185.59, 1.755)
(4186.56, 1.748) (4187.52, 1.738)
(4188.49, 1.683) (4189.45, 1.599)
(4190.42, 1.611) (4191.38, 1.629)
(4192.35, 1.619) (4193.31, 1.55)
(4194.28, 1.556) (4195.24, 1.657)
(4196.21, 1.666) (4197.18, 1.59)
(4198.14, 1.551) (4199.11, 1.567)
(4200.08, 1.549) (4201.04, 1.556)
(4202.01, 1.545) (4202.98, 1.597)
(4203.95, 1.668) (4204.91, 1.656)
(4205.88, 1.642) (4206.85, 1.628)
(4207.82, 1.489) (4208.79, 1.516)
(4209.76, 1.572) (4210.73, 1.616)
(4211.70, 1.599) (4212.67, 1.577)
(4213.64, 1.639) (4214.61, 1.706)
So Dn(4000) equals 1.4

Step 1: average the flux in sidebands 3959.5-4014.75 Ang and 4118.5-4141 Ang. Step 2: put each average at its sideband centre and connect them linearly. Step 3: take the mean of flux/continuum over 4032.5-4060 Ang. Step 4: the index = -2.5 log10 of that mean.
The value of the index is -0.18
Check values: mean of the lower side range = 1.3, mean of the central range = 1.66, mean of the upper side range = 1.54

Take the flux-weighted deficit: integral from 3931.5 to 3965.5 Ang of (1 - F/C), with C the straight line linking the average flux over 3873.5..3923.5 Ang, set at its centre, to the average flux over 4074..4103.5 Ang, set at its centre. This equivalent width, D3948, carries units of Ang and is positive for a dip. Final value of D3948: 5.2 Ang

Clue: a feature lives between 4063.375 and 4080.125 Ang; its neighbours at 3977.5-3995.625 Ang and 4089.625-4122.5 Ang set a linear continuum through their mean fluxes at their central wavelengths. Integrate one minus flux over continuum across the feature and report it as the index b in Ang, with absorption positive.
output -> -1.5 Ang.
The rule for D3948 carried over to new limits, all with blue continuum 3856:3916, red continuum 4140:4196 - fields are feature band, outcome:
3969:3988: 2.34 Ang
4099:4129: 0.60 Ang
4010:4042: -4.92 Ang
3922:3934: 2.10 Ang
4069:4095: -0.68 Ang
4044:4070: -3.42 Ang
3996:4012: -2.79 Ang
